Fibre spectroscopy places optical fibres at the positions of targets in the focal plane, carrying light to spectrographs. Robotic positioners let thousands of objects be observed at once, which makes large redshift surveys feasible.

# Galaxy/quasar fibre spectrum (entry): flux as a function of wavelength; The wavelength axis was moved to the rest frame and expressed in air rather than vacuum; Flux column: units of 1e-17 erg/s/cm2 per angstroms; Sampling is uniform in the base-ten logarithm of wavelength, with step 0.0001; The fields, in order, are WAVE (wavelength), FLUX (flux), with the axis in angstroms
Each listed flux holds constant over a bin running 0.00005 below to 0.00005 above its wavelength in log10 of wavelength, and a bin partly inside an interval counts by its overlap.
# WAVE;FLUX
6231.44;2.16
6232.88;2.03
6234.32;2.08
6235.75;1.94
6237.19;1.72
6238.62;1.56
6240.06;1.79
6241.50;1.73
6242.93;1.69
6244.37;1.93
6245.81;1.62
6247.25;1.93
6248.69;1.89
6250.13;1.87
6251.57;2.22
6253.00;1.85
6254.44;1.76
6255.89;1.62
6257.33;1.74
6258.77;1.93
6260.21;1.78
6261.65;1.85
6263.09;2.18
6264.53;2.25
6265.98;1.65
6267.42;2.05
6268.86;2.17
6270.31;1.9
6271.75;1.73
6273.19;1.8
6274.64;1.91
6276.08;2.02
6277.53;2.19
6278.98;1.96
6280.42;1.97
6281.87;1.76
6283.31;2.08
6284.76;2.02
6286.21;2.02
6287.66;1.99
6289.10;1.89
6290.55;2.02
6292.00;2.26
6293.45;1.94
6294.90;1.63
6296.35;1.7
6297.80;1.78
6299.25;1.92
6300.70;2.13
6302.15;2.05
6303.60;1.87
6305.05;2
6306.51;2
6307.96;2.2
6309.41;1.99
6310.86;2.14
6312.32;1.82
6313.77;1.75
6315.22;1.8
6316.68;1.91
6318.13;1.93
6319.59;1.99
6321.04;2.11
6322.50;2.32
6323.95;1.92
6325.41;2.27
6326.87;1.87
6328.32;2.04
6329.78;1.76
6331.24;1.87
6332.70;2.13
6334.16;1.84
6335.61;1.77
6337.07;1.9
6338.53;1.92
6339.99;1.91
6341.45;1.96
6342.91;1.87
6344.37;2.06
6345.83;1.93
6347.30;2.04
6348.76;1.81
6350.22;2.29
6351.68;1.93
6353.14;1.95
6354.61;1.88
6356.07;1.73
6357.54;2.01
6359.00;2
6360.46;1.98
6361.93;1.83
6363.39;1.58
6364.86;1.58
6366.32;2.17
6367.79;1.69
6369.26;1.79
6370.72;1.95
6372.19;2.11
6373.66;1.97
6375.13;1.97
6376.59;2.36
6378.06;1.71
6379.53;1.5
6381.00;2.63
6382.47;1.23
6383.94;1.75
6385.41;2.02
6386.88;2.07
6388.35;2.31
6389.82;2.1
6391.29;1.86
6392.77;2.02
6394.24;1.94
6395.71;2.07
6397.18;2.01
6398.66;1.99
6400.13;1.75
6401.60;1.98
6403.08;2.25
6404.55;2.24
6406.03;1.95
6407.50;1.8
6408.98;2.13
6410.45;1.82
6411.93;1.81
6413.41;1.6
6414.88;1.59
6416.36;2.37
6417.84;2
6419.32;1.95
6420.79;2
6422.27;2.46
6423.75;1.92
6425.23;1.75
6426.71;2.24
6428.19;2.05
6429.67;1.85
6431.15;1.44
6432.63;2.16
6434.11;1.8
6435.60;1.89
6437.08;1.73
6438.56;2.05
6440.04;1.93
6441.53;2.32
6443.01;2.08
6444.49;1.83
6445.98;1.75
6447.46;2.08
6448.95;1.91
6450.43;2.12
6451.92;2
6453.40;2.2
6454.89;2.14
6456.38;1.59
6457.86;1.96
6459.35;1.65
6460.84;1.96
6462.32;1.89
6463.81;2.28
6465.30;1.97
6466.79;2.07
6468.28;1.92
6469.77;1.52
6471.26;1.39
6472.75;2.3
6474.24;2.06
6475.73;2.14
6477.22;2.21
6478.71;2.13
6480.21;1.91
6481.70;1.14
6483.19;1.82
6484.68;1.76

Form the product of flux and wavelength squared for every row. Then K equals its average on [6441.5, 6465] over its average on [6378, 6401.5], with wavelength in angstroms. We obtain 1.04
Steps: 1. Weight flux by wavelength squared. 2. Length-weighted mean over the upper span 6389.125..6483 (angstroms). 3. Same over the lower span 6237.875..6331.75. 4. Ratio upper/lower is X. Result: 1.1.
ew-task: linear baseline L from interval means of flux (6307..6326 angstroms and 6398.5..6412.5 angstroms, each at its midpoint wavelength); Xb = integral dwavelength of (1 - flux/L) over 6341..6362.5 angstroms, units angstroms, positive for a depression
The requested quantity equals 0.5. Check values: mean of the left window 2.01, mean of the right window 1.97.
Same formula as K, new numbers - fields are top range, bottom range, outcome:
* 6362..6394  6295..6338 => 1.00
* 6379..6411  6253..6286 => 1.07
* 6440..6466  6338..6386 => 1.07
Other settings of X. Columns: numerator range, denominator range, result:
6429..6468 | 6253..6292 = 1.06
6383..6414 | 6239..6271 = 1.10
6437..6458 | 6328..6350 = 1.07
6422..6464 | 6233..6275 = 1.11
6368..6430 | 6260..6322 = 1.04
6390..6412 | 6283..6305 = 1.05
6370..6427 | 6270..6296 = 1.05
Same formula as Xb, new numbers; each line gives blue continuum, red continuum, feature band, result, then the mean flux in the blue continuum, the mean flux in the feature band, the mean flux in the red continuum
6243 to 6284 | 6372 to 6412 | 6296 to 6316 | -0.1 angstroms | 1.91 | 1.94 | 1.98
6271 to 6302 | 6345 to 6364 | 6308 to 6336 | -0.5 angstroms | 1.94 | 1.97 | 1.92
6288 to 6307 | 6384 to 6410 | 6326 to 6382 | 1.6 angstroms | 1.94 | 1.93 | 2.02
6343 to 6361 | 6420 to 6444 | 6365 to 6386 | 0.6 angstroms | 1.96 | 1.91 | 1.98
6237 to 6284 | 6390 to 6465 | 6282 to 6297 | -0.4 angstroms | 1.88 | 1.95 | 1.96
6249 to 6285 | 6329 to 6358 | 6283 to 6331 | -1.1 angstroms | 1.93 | 1.97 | 1.93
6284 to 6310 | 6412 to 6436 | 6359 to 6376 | 0.6 angstroms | 1.97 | 1.88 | 1.94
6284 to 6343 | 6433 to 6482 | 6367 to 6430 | -0.6 angstroms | 1.96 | 1.97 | 1.95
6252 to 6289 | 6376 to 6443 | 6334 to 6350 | 0.2 angstroms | 1.93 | 1.93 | 1.96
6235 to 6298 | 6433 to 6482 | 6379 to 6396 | -0.3 angstroms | 1.89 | 1.96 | 1.95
